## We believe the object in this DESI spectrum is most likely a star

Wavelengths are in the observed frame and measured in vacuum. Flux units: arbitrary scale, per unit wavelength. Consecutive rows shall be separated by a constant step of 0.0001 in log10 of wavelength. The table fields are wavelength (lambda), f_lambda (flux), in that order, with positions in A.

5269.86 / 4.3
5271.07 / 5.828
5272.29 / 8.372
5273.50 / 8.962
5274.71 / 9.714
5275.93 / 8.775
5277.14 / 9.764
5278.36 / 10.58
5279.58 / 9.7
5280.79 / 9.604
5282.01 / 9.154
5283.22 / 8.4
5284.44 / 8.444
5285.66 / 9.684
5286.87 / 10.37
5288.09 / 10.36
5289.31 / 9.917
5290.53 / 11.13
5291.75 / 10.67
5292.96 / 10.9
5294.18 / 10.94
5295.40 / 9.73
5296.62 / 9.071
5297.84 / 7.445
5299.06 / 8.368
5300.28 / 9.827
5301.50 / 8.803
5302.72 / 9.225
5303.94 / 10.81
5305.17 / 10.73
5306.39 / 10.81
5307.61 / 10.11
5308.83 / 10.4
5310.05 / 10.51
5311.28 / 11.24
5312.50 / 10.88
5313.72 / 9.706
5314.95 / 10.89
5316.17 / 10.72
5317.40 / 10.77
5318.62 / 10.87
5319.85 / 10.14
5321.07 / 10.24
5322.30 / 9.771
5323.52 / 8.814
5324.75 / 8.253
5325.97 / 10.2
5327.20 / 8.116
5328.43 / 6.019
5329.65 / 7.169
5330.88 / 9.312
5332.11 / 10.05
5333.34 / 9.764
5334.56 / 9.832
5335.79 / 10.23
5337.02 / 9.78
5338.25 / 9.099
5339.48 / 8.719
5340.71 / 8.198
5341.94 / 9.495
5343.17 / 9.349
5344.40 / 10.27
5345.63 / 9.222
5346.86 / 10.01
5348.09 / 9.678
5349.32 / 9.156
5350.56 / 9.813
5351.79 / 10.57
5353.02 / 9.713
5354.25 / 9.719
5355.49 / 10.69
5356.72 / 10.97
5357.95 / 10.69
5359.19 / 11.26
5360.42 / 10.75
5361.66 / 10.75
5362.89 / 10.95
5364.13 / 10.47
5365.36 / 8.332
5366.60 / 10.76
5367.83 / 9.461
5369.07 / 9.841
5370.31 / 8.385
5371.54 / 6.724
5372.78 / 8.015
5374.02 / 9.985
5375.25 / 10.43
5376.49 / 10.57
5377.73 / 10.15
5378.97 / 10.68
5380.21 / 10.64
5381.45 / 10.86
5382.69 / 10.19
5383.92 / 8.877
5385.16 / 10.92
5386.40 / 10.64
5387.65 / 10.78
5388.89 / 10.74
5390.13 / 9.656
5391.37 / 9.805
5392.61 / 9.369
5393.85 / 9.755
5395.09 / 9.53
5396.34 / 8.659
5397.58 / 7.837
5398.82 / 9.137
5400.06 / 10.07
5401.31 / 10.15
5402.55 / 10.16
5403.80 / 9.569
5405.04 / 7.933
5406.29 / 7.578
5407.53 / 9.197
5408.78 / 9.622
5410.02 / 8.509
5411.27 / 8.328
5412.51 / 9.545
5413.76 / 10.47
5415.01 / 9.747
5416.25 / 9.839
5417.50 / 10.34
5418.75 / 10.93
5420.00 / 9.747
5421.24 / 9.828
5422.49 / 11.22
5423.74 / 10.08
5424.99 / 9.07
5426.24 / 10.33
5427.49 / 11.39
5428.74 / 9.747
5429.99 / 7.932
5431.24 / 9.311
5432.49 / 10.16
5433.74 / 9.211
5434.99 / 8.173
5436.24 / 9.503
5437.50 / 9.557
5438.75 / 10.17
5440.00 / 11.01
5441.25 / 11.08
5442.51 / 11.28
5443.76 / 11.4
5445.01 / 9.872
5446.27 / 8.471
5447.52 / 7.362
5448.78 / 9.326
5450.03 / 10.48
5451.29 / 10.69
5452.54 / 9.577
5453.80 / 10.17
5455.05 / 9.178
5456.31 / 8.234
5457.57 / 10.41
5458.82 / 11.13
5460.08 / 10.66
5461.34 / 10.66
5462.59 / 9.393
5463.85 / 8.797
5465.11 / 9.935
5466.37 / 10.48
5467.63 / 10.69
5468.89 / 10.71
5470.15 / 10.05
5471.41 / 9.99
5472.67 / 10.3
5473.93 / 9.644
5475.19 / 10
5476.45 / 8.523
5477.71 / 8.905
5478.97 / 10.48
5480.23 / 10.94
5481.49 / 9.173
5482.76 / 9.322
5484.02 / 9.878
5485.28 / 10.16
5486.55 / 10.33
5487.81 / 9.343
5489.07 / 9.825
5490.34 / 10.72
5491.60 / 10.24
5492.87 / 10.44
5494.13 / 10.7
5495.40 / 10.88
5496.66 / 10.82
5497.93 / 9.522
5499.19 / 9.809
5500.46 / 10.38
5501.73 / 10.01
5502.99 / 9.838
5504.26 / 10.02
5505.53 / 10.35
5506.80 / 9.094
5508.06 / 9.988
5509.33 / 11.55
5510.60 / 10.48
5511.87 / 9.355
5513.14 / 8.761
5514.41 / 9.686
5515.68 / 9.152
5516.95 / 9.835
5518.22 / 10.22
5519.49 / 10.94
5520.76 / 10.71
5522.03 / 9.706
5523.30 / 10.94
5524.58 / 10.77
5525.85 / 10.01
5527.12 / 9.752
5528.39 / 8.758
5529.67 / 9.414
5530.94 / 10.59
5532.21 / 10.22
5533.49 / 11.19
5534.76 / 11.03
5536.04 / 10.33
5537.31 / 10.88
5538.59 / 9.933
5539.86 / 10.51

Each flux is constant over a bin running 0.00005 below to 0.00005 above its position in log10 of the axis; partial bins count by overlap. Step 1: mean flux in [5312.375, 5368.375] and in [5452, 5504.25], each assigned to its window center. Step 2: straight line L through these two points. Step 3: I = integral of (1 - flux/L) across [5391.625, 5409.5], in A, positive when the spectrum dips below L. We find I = 1.23 A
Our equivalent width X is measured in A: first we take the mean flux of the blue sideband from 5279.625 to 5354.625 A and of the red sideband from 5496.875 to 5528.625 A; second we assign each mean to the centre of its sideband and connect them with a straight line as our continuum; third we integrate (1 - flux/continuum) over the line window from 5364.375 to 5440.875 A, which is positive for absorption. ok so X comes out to 1.29 A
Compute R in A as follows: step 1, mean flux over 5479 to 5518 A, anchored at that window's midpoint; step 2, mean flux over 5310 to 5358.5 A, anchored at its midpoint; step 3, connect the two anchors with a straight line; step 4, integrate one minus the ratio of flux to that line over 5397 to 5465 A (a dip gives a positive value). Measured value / 1.4 A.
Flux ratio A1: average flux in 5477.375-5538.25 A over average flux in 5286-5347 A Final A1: 1.0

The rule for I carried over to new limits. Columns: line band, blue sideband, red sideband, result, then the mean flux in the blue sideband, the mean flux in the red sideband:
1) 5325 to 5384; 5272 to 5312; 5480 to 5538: 1.3 A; 9.79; 10.1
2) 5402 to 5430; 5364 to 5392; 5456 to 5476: 0.9 A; 9.86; 10.1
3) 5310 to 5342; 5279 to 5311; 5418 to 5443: 1.0 A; 9.83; 9.98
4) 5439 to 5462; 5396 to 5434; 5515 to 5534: -0.7 A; 9.55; 10.1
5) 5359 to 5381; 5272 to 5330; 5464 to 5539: -0.1 A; 9.71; 10.1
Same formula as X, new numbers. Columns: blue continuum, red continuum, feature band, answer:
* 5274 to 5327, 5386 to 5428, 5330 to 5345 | 0.55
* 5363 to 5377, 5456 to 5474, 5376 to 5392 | -1.40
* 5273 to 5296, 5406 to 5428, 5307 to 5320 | -1.00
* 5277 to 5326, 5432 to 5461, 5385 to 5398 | 0.17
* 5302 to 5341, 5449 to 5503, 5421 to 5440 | 0.37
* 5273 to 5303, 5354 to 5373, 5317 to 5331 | 0.90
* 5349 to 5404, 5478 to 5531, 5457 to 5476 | -0.30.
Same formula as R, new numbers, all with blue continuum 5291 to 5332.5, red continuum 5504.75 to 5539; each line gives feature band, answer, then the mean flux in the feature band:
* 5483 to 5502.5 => -0.2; 10.2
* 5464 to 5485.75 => 0.3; 9.92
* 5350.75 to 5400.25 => -0.3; 9.93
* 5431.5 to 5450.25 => 0.4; 9.78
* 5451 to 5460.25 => 0.1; 9.95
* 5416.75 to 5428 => -0.4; 10.3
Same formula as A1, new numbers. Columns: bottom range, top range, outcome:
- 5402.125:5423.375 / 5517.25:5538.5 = 1.08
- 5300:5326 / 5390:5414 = 0.91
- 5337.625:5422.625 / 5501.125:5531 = 1.02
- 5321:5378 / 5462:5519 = 1.04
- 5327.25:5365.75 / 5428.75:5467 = 1.01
